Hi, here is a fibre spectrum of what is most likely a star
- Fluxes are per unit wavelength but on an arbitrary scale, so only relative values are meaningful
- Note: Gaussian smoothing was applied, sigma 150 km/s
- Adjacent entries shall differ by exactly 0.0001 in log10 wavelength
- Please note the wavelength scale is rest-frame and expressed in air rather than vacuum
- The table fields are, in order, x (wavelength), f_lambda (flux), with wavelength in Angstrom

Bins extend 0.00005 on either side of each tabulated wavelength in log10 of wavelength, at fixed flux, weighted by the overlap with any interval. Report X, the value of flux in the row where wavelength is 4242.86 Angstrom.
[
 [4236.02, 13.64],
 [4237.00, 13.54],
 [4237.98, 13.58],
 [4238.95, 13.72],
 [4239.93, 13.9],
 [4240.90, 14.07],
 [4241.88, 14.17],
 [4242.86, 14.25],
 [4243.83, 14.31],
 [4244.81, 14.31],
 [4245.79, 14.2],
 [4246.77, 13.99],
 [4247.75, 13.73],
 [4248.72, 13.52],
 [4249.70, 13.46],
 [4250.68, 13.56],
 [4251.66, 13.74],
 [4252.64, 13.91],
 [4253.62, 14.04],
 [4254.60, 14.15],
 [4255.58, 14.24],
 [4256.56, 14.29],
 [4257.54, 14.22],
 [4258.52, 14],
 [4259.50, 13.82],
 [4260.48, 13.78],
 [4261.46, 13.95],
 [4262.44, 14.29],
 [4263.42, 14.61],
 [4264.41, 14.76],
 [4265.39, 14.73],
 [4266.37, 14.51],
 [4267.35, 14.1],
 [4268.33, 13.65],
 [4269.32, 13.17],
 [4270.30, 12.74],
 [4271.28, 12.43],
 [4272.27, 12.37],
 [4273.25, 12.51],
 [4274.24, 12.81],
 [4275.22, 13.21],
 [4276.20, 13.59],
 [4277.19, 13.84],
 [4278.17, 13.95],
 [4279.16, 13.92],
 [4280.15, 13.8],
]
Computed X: 14.25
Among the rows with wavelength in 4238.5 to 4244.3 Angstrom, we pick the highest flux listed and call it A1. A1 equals 14.31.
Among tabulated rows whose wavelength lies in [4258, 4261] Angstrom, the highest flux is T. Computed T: 14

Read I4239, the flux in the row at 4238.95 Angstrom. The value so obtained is 13.72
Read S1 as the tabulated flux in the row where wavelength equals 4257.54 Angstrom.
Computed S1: 14.22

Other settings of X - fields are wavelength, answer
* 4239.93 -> 13.9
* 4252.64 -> 13.91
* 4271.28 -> 12.43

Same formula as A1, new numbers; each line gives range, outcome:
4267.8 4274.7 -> 13.65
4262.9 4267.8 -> 14.76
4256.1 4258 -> 14.29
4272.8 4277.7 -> 13.84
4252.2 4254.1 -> 14.04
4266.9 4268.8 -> 14.1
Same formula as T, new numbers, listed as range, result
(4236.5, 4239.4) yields 13.72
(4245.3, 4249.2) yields 14.2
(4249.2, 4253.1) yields 13.91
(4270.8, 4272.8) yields 12.43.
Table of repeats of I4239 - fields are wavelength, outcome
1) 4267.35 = 14.1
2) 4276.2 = 13.59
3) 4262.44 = 14.29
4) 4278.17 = 13.95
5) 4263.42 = 14.61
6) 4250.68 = 13.56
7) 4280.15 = 13.8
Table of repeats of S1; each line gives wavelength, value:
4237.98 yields 13.58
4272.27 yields 12.37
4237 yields 13.54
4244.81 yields 14.31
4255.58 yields 14.24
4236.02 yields 13.64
